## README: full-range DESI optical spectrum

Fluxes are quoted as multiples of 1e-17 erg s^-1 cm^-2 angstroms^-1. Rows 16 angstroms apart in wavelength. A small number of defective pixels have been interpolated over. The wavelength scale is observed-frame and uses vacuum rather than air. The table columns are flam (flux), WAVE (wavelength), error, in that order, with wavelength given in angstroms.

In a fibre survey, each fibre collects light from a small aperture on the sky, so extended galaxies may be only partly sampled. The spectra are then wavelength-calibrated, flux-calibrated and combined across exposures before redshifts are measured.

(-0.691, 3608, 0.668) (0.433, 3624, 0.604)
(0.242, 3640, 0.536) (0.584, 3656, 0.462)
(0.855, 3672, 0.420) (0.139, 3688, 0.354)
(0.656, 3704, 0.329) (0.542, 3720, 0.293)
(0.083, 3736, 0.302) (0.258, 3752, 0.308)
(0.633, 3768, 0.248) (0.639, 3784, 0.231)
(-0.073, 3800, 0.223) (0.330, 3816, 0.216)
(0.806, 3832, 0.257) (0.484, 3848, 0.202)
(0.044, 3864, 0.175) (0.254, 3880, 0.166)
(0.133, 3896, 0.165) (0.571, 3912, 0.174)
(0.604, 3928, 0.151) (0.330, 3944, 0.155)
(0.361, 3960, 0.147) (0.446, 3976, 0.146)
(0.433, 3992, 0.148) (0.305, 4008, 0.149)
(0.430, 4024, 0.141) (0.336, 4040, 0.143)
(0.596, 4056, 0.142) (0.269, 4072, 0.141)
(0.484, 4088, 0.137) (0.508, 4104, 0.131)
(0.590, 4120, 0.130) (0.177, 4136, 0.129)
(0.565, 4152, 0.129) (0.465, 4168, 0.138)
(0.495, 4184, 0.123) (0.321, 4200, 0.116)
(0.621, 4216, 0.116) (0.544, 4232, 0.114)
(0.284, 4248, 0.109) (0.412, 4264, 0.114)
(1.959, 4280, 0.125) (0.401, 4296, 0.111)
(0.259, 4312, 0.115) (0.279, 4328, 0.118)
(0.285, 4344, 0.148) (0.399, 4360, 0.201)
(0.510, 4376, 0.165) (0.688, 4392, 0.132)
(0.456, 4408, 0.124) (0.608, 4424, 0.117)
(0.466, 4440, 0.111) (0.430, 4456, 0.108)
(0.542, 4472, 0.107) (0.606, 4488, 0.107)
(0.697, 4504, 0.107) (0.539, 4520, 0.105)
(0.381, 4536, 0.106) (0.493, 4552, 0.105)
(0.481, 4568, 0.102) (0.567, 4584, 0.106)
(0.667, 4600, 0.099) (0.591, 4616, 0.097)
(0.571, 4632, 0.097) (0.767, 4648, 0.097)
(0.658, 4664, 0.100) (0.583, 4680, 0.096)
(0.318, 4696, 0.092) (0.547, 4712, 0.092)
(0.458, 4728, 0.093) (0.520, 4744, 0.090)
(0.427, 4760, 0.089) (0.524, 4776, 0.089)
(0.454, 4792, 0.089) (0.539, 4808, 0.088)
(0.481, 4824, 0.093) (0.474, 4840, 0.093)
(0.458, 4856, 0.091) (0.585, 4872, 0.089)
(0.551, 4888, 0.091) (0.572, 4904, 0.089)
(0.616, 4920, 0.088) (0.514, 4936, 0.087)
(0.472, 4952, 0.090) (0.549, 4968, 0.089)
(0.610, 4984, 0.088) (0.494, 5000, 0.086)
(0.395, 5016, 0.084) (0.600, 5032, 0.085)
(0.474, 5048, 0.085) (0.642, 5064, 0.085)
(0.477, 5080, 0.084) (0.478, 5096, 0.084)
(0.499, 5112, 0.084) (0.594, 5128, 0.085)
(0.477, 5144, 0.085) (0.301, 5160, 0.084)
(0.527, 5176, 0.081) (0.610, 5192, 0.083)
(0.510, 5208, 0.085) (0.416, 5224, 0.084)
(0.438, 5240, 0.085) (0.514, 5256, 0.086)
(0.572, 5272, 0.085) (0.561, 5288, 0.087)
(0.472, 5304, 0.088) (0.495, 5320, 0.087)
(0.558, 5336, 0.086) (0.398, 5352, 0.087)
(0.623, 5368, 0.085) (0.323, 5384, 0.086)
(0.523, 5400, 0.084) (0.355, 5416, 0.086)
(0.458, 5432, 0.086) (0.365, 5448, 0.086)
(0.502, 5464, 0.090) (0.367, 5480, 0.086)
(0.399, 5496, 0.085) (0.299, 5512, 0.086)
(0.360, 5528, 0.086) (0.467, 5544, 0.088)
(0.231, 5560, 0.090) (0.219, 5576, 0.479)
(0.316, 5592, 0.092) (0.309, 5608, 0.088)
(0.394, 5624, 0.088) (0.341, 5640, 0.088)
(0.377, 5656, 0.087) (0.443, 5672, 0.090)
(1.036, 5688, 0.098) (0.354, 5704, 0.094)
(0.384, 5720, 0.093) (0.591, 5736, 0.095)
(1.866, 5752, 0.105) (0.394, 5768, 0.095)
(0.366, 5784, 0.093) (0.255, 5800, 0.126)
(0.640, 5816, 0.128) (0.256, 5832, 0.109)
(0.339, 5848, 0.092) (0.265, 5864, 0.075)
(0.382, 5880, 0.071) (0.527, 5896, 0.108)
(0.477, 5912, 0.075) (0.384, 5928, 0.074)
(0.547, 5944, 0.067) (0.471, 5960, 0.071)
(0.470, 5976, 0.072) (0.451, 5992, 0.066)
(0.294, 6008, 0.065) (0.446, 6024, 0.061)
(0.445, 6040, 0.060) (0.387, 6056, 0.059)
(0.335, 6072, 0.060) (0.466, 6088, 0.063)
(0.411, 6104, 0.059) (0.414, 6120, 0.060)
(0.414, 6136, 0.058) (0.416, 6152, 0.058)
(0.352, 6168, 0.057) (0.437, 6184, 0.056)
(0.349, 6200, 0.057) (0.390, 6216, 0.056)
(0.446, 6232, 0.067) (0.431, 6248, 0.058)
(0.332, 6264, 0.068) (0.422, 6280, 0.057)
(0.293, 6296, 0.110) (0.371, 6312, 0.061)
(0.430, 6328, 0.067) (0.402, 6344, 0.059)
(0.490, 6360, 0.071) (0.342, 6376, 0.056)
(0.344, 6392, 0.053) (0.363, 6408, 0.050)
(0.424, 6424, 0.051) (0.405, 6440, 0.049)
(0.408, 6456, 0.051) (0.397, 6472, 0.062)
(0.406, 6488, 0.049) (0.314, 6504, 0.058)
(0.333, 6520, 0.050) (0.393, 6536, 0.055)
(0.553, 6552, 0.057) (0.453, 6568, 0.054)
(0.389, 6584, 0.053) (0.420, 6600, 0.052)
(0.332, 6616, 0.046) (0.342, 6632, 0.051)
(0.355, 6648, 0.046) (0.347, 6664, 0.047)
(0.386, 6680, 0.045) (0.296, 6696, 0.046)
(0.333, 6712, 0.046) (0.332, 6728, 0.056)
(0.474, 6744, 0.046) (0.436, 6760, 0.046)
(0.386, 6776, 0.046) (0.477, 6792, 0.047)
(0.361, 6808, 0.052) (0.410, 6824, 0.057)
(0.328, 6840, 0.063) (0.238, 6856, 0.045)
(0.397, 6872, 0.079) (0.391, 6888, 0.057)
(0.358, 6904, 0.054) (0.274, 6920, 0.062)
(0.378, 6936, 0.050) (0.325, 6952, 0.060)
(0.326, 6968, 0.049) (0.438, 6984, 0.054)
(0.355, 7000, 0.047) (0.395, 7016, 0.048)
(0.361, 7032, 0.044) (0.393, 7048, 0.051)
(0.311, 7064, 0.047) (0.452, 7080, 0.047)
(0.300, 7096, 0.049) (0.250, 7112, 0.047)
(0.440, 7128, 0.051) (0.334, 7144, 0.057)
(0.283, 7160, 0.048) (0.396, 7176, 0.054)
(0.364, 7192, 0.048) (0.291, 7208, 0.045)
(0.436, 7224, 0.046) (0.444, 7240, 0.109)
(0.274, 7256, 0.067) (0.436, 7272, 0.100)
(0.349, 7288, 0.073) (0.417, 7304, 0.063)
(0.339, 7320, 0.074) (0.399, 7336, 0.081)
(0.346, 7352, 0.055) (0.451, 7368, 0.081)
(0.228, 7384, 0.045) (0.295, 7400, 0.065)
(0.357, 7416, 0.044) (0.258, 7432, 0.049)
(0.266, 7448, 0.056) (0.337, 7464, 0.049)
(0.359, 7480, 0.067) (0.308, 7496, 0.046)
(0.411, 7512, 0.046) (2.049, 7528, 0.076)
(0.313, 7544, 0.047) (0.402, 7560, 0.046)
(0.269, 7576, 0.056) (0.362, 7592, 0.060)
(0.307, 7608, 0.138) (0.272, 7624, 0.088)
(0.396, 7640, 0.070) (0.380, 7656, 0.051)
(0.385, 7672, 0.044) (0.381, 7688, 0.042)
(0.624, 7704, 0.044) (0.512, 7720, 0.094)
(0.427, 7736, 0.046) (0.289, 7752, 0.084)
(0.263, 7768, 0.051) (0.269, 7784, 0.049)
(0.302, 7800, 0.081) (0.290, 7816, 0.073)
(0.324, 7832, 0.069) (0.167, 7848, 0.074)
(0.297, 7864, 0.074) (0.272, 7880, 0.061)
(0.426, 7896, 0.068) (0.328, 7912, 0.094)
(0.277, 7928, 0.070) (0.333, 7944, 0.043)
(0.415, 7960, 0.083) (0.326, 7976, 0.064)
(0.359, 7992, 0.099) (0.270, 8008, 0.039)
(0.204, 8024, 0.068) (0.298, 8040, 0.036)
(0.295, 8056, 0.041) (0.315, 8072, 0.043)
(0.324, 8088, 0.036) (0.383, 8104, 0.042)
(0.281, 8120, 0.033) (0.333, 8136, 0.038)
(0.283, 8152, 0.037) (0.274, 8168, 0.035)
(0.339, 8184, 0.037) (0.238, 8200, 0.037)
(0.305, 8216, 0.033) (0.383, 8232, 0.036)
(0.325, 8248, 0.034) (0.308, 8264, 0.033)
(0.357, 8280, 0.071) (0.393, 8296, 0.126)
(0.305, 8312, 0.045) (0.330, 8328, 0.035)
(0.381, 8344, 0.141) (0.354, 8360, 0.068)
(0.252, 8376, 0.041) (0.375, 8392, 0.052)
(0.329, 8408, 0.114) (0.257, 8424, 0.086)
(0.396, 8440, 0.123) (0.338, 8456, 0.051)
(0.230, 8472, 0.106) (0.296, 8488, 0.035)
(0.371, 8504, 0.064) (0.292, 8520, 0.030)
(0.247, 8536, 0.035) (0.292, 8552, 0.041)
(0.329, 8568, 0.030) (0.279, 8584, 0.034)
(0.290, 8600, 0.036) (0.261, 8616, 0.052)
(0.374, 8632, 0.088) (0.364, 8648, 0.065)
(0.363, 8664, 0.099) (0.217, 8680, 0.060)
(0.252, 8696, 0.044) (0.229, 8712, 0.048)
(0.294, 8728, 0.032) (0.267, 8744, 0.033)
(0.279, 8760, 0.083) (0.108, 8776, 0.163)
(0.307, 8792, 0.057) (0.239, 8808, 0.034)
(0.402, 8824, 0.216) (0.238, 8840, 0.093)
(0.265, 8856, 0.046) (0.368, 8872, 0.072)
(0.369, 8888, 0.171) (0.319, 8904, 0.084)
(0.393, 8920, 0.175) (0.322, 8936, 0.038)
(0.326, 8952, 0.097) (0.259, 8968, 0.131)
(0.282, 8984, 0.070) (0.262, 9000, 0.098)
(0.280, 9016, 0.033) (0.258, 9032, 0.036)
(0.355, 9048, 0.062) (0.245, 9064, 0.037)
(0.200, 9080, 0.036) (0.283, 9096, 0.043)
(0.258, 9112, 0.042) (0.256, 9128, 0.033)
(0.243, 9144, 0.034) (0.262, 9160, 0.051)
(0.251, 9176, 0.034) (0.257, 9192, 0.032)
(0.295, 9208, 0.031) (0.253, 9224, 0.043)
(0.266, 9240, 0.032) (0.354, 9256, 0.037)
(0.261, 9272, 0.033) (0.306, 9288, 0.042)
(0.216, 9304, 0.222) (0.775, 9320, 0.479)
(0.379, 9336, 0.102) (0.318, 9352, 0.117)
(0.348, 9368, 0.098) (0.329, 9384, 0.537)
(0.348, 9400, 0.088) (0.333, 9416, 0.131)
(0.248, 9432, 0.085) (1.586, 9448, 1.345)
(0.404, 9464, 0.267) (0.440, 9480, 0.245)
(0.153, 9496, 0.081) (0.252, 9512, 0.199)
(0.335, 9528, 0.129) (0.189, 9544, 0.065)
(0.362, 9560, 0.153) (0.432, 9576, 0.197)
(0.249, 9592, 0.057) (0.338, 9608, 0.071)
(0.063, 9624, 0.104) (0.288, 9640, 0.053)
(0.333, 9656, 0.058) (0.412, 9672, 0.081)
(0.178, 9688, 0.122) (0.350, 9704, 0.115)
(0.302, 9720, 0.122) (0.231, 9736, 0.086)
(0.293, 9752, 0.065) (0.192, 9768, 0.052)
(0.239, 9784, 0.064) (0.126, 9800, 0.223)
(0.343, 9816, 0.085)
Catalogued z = 0.147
